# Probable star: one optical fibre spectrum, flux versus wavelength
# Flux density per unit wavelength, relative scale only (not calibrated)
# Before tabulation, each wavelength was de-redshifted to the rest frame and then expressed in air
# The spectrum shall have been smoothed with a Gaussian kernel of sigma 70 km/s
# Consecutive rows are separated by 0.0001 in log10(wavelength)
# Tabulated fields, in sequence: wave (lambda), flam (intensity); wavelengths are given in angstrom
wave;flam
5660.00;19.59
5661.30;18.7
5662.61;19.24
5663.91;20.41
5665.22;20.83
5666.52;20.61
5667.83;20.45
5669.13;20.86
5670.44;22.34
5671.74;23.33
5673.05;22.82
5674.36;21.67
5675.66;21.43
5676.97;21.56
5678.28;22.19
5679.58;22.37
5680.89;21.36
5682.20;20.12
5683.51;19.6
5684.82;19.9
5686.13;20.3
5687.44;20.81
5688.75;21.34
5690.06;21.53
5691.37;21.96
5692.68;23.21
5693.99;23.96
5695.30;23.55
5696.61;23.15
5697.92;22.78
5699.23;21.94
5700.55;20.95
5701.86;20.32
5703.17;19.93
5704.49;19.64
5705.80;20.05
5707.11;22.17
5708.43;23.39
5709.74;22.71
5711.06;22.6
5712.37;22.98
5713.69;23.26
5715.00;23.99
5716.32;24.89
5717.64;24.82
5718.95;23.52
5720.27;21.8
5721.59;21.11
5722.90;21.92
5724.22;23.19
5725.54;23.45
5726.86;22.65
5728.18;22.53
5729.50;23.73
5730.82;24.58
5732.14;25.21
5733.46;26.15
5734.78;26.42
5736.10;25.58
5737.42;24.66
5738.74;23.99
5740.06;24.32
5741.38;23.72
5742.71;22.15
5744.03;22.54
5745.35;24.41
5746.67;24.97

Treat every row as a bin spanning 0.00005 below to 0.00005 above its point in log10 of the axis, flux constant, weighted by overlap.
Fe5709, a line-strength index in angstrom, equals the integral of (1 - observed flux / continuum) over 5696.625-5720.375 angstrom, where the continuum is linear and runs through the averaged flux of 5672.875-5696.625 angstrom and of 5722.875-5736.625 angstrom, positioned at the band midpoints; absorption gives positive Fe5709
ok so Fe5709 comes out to 0.68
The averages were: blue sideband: 21.7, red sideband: 24.2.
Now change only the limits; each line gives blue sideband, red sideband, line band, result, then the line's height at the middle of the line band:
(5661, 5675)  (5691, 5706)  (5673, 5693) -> 0.1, 21.4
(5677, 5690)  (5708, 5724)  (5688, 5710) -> 0.1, 22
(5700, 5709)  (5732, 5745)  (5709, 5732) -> -0.7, 22.6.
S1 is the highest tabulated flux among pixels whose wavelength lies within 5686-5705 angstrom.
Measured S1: 23.96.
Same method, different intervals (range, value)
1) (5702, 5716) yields 23.99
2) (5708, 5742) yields 26.42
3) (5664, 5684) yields 23.33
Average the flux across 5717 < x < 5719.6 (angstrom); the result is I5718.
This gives 24.2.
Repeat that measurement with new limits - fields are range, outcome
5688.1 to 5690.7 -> 21.4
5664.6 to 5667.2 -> 20.7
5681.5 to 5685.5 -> 19.9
